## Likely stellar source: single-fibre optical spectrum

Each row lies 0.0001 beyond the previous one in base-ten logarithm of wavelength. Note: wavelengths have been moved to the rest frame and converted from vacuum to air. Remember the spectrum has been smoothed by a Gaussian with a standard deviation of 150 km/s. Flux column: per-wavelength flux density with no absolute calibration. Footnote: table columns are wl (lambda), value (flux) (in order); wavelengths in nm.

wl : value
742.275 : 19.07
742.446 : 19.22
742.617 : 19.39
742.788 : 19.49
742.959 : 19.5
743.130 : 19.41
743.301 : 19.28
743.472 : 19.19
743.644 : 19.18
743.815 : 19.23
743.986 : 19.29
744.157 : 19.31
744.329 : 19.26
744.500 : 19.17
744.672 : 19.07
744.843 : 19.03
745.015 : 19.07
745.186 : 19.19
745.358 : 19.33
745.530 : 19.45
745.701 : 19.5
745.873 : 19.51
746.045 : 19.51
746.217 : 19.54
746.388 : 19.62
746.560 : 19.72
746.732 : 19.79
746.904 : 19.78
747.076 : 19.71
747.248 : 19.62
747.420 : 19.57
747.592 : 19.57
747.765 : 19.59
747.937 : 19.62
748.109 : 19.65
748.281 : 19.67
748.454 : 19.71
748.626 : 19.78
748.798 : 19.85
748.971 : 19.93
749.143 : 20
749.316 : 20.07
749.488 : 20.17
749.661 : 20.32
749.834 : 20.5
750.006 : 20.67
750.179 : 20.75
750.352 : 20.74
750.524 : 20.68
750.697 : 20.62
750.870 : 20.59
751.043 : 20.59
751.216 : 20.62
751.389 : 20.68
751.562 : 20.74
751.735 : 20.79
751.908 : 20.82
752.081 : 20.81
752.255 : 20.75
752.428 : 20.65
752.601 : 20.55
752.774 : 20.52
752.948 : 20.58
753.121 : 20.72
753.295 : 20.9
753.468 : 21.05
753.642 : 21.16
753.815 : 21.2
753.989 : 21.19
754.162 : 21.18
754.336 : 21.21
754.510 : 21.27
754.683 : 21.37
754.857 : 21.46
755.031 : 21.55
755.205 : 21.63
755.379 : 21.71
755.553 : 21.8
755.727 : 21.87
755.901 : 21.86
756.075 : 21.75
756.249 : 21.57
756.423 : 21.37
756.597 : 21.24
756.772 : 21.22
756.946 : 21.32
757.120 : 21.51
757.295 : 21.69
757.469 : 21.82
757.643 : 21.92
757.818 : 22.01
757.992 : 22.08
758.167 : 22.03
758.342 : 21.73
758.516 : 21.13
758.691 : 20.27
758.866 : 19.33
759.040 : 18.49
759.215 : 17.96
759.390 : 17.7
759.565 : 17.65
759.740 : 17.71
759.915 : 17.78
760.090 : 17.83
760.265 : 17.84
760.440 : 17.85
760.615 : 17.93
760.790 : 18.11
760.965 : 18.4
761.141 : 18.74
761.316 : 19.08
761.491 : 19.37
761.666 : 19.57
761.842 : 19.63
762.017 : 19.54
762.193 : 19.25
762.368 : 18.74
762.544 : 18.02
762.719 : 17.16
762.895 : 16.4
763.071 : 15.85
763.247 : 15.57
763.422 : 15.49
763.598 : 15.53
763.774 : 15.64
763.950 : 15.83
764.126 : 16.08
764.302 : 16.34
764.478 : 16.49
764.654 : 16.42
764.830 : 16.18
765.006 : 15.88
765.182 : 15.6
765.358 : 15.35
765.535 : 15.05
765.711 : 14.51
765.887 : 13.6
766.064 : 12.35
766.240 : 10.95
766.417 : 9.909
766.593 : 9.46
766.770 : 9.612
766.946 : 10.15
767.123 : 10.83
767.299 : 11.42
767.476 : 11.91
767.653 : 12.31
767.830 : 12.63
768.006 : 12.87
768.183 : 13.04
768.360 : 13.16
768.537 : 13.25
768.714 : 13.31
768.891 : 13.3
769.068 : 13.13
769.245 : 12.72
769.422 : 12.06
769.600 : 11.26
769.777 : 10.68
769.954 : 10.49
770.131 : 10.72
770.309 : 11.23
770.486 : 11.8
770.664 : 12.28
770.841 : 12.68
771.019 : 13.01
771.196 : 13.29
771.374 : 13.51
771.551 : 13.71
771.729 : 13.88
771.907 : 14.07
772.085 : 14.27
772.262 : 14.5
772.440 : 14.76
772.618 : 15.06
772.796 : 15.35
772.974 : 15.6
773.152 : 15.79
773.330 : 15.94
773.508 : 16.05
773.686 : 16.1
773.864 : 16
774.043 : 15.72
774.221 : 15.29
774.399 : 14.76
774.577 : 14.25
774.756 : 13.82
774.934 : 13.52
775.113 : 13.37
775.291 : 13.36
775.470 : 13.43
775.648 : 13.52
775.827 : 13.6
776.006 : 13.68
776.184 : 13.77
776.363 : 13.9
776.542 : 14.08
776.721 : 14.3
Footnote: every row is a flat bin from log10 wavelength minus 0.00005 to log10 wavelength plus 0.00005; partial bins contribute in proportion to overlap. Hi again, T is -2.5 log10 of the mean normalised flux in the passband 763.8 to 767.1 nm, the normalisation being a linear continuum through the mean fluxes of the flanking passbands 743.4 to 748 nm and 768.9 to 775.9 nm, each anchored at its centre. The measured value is 0.10 mag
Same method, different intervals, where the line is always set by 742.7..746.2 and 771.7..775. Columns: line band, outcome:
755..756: -0.23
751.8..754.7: -0.16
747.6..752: -0.10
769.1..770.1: 0.33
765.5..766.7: 0.31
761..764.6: -0.05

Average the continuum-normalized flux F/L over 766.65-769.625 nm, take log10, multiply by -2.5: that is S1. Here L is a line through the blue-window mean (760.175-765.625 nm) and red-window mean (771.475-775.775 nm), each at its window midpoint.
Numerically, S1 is 0.29 mag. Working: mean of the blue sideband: 17.2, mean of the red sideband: 14.7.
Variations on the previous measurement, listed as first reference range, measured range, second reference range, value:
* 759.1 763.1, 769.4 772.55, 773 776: 0.22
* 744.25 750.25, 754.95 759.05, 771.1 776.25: -0.20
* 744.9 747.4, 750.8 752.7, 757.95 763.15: -0.08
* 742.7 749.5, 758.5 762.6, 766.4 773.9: -0.19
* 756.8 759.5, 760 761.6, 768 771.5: 0.02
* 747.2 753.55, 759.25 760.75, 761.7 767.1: -0.06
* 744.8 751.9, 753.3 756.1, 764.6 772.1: -0.21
